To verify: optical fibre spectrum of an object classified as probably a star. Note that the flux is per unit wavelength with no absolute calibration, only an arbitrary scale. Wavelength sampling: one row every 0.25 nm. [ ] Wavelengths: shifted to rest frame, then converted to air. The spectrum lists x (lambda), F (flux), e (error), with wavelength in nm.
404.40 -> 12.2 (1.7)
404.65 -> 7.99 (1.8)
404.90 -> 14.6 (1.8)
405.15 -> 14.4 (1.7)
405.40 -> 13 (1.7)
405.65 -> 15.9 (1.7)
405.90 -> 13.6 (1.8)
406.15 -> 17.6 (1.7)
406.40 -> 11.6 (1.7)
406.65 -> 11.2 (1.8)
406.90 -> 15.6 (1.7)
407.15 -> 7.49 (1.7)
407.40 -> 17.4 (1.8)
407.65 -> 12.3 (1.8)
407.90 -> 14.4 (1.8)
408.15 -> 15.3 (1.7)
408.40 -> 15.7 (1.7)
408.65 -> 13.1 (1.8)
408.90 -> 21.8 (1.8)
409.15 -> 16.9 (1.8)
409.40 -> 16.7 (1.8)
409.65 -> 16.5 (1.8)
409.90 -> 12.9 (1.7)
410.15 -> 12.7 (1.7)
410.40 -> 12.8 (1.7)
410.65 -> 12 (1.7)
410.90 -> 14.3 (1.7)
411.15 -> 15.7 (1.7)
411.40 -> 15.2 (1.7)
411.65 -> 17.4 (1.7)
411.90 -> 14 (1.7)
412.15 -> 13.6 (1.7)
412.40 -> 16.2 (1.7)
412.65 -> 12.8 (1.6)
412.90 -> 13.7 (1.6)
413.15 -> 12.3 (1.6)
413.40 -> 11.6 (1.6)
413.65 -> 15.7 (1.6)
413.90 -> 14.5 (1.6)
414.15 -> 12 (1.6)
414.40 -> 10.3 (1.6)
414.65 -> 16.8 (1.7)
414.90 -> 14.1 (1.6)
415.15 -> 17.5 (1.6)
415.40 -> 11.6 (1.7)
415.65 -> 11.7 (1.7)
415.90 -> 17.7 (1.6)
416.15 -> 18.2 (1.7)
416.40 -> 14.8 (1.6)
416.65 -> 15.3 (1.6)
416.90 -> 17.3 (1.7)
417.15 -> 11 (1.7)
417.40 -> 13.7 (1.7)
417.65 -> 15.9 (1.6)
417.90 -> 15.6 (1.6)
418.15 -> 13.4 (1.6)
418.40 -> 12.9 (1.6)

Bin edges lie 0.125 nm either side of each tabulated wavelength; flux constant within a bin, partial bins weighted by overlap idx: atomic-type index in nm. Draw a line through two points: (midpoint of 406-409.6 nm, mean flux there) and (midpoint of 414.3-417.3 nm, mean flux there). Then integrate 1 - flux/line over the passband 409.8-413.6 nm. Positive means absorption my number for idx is 0.24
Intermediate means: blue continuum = 14.8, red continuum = 14.7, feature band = 13.9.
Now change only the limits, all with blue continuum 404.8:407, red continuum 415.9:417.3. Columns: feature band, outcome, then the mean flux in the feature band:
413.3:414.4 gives 0.147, 13.1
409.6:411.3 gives 0.113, 13.7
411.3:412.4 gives -0.020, 15.2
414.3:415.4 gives 0.062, 14.4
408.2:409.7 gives -0.226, 16.7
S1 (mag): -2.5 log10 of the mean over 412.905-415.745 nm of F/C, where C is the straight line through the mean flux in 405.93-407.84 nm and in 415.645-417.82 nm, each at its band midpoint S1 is 0.10 mag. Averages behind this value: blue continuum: 13.4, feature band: 13.5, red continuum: 15.3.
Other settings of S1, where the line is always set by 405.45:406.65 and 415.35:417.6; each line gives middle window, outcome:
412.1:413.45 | 0.08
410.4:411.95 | -0.01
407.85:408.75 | -0.03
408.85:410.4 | -0.10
